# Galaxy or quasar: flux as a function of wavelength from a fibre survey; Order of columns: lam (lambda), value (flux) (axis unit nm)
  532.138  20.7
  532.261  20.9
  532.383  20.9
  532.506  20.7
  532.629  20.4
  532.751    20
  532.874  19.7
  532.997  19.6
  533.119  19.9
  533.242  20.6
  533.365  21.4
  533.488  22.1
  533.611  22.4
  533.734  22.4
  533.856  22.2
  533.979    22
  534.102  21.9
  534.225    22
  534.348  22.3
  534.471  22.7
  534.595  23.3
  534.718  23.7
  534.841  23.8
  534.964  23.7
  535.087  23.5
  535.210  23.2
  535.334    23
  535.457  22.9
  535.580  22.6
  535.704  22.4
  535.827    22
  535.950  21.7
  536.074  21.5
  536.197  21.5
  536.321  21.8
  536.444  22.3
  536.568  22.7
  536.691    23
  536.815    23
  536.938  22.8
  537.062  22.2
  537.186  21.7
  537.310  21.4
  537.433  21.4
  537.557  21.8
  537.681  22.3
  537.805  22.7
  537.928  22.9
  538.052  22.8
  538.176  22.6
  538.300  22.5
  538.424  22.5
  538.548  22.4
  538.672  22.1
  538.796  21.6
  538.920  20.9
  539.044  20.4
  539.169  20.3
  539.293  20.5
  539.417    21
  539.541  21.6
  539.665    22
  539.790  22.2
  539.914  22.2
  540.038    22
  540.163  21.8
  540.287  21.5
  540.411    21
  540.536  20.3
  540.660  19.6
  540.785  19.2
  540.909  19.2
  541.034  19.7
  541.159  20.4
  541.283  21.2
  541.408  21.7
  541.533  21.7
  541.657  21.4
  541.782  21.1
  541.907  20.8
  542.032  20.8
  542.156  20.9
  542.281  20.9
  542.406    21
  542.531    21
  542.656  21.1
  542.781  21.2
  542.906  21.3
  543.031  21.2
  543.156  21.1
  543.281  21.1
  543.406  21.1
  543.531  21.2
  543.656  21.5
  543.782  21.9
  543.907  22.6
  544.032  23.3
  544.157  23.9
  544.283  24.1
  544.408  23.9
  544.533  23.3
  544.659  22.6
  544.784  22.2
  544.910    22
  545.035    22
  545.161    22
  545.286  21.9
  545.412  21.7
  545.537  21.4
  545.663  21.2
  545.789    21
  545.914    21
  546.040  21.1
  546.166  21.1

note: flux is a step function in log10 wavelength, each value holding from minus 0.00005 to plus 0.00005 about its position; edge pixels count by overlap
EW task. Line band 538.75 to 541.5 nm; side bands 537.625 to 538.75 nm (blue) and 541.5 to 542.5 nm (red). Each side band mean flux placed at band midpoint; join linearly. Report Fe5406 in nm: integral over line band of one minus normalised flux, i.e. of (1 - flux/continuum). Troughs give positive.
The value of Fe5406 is 0.11 nm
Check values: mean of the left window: 22.5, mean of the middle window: 20.9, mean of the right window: 21.1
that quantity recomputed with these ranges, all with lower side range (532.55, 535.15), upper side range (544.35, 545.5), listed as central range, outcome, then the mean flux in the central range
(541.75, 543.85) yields 0.108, 21.1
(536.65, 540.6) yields 0.044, 21.8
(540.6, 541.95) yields 0.102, 20.5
